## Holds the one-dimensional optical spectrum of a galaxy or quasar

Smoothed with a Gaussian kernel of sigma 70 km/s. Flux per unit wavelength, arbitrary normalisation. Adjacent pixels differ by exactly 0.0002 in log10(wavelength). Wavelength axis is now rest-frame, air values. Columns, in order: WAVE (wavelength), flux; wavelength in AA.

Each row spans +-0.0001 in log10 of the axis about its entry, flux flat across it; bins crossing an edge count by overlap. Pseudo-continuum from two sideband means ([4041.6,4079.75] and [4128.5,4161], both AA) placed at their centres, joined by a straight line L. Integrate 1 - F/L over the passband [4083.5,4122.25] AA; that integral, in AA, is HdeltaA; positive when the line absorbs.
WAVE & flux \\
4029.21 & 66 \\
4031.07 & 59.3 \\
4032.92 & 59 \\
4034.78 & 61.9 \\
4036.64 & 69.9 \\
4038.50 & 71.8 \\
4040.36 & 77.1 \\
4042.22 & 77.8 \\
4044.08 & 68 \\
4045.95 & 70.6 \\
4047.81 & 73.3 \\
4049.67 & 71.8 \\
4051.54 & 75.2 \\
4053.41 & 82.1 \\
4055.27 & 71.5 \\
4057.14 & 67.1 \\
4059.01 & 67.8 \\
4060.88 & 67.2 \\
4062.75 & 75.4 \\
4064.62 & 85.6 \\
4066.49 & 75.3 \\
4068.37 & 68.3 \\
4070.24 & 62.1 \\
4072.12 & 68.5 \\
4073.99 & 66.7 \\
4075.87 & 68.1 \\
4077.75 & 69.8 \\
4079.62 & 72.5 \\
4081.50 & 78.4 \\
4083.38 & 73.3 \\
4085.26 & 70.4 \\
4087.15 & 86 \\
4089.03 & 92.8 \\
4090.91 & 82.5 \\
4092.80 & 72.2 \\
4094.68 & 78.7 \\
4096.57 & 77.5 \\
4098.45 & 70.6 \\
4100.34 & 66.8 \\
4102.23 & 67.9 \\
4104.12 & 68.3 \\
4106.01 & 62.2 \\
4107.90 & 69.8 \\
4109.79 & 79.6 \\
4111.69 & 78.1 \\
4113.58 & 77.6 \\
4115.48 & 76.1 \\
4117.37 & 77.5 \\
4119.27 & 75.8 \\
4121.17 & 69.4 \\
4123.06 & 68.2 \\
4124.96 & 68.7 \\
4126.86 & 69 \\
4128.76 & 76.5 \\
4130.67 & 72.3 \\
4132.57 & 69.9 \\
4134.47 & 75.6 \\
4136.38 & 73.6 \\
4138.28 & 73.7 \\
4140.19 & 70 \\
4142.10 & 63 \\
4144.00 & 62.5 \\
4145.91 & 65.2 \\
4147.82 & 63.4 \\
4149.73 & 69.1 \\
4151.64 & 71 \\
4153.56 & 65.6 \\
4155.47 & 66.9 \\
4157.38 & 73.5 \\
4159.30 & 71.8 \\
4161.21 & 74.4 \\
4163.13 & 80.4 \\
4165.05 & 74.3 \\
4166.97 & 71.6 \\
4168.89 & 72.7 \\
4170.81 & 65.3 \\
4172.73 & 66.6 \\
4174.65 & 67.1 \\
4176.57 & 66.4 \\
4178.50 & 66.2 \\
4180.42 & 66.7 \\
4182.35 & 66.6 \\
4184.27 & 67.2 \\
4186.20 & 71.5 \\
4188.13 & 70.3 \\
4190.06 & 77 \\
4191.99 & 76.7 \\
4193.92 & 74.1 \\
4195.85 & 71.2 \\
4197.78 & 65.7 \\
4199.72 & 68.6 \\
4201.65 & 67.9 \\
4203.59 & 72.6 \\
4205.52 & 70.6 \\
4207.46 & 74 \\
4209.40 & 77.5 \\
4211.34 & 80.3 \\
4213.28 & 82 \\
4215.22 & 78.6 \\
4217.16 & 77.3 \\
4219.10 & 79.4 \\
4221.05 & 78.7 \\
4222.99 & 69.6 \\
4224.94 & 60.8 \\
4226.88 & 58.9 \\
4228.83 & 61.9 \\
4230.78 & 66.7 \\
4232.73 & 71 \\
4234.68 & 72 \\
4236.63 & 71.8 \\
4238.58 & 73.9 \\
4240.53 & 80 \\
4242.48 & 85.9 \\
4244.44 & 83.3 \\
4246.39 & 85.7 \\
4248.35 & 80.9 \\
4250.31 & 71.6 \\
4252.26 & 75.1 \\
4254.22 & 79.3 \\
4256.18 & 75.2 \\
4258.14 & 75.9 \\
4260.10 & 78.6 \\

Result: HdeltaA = -2.4 AA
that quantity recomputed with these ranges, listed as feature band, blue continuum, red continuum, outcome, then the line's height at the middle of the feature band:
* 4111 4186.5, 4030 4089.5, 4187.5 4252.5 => 2.6 AA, 73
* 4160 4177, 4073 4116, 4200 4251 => 0.7 AA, 74.2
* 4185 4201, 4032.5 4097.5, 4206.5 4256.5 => 0.6 AA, 74.6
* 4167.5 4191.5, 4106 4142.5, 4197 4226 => 1.4 AA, 73.3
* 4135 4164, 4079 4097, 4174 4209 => 1.5 AA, 73.6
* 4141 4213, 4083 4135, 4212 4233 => 2.2 AA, 72.5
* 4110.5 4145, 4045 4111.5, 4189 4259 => 0.6 AA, 73.5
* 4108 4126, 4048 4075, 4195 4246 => -0.5 AA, 72.3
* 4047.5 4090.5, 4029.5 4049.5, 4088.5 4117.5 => -1.2 AA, 71.5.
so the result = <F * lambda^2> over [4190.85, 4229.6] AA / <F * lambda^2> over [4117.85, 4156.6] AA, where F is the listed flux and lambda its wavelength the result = 1.08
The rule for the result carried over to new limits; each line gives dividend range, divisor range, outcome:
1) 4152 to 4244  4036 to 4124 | 1.04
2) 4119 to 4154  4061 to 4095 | 0.96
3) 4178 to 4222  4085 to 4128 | 1.03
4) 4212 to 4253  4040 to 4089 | 1.11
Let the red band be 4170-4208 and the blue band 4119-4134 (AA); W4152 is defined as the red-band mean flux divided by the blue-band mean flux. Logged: 1.0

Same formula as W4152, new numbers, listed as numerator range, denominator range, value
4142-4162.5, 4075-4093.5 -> 0.89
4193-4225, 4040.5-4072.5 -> 1.02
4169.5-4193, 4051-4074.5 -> 0.96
